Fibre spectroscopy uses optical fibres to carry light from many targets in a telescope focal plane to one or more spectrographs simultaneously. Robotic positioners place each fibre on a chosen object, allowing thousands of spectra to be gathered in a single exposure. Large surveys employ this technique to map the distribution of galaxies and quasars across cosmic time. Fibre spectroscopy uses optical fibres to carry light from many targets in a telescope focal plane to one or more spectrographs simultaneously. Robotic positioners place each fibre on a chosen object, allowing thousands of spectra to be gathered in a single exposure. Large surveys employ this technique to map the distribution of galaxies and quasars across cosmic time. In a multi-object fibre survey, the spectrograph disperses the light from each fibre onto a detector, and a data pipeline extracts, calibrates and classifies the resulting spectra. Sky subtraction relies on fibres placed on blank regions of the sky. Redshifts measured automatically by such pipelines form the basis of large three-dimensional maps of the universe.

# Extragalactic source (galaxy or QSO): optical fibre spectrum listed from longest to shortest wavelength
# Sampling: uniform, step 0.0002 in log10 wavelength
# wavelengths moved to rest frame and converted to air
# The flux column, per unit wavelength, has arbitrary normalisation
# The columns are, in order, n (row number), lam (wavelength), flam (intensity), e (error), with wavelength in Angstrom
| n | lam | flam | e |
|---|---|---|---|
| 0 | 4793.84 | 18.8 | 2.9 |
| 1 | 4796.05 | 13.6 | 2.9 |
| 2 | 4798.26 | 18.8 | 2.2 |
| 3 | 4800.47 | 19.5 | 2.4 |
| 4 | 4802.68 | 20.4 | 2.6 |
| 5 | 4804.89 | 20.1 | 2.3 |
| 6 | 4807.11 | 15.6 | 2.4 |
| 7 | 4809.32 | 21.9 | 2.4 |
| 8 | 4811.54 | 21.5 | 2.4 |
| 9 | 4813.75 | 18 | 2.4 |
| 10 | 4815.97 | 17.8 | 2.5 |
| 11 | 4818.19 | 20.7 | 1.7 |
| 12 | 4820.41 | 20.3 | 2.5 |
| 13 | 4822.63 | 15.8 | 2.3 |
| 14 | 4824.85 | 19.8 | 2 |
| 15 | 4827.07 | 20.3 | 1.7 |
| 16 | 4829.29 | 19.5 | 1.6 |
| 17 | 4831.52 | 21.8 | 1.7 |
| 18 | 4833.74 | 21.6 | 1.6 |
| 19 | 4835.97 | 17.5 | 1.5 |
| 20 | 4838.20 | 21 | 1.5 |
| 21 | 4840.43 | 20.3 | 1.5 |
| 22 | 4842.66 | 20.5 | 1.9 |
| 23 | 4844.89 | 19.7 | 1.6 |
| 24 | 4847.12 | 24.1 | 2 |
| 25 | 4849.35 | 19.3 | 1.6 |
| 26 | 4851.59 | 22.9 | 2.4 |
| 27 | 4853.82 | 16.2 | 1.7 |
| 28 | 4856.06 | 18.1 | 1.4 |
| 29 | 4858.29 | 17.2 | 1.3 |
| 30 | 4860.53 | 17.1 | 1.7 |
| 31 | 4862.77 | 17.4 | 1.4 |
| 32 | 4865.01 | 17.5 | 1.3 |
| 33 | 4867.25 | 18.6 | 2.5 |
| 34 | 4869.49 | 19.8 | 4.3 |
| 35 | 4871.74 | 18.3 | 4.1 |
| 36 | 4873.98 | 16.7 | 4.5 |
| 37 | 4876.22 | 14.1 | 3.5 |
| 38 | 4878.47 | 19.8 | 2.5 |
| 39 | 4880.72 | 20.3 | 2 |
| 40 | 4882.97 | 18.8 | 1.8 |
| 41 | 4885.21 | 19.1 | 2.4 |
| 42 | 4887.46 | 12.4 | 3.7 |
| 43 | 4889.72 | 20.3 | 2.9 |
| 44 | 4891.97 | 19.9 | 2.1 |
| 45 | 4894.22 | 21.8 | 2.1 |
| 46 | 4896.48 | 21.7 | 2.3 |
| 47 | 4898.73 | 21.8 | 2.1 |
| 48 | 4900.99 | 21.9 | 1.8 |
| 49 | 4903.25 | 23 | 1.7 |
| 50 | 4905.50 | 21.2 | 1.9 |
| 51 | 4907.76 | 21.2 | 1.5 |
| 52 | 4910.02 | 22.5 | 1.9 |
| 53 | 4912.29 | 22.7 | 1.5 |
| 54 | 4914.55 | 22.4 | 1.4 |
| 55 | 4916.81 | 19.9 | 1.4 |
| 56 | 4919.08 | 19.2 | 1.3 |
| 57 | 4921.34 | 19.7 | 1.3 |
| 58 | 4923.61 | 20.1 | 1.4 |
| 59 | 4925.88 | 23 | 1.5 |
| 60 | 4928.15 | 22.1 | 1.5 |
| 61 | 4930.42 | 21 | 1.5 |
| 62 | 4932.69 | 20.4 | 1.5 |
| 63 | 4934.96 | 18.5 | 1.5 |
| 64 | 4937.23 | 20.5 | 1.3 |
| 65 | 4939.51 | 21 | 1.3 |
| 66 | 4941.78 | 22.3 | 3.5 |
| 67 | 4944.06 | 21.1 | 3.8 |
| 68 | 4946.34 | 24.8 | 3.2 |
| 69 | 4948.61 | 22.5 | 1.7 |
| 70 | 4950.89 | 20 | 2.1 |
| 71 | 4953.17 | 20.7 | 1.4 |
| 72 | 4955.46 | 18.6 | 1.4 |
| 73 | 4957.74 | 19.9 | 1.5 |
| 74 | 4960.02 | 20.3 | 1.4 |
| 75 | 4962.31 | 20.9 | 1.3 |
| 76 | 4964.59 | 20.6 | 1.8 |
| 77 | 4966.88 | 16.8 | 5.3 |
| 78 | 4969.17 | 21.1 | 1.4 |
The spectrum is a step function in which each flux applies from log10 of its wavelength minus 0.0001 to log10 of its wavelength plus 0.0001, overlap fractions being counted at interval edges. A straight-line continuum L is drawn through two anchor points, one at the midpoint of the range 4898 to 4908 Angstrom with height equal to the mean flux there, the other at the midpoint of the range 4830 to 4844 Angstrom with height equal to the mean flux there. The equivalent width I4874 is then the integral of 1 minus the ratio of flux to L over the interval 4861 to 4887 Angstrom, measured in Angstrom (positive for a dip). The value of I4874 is 3.9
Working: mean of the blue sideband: 20.4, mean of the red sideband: 21.9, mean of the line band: 18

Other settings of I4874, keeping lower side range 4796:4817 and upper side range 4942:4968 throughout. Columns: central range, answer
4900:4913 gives -1.3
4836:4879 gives 1.6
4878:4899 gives 0.4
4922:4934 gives -0.5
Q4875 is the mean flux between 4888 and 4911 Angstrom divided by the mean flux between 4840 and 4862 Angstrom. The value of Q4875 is 1.09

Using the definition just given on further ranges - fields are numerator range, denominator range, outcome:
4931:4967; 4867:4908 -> 1.06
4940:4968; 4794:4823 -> 1.10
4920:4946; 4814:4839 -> 1.07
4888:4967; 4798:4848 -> 1.06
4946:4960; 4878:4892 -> 1.12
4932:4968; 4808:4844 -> 1.03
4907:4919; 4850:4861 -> 1.17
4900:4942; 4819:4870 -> 1.09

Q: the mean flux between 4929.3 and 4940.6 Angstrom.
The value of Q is 20.3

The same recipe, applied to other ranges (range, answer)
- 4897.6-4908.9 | 21.8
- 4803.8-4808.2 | 17.8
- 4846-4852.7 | 22.1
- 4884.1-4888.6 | 15.7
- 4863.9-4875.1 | 18.2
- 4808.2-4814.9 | 20.4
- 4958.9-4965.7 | 20.6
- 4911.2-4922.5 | 20.8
